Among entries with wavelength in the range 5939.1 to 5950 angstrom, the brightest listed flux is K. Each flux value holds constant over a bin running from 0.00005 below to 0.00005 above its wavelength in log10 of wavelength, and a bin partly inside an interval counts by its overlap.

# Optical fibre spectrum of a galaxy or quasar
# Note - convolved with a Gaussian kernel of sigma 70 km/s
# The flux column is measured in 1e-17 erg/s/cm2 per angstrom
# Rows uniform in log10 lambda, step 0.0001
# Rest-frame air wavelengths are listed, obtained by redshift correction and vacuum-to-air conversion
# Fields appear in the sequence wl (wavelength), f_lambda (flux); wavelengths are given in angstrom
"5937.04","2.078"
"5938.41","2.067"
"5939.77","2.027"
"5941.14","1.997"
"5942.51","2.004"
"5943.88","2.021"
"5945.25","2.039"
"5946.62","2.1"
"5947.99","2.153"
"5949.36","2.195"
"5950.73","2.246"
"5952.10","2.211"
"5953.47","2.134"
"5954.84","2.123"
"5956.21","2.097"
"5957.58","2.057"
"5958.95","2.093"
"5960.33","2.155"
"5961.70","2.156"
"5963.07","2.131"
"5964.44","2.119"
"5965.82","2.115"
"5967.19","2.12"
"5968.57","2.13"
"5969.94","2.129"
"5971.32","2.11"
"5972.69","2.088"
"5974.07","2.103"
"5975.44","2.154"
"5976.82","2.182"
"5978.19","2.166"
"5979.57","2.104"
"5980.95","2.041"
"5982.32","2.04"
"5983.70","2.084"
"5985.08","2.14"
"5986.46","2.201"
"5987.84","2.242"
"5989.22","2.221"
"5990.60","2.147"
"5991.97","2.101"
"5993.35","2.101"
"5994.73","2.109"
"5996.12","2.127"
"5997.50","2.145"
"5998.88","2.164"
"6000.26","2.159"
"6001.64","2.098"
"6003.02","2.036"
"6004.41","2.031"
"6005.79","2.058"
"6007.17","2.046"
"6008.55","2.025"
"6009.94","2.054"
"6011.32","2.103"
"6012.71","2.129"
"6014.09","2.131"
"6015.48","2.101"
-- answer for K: 2.195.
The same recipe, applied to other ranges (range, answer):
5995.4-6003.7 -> 2.164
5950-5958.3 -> 2.246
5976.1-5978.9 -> 2.182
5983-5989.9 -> 2.242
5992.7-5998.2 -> 2.145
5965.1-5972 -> 2.13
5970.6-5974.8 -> 2.11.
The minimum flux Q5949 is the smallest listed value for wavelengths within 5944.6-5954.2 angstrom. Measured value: 2.039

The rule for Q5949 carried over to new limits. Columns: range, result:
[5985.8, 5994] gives 2.101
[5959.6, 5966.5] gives 2.115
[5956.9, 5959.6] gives 2.057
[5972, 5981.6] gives 2.041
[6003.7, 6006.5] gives 2.031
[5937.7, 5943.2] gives 1.997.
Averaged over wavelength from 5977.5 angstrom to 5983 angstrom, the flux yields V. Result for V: 2.09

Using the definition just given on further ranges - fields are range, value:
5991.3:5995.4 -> 2.1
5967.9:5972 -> 2.12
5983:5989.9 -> 2.17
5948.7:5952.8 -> 2.22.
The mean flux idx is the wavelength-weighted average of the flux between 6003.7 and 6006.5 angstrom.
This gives 2.04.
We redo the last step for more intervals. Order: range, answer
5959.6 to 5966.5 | 2.13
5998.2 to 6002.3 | 2.14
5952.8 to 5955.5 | 2.13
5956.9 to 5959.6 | 2.08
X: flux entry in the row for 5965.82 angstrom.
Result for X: 2.115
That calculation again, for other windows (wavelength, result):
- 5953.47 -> 2.134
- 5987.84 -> 2.242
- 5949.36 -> 2.195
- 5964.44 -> 2.119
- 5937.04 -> 2.078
